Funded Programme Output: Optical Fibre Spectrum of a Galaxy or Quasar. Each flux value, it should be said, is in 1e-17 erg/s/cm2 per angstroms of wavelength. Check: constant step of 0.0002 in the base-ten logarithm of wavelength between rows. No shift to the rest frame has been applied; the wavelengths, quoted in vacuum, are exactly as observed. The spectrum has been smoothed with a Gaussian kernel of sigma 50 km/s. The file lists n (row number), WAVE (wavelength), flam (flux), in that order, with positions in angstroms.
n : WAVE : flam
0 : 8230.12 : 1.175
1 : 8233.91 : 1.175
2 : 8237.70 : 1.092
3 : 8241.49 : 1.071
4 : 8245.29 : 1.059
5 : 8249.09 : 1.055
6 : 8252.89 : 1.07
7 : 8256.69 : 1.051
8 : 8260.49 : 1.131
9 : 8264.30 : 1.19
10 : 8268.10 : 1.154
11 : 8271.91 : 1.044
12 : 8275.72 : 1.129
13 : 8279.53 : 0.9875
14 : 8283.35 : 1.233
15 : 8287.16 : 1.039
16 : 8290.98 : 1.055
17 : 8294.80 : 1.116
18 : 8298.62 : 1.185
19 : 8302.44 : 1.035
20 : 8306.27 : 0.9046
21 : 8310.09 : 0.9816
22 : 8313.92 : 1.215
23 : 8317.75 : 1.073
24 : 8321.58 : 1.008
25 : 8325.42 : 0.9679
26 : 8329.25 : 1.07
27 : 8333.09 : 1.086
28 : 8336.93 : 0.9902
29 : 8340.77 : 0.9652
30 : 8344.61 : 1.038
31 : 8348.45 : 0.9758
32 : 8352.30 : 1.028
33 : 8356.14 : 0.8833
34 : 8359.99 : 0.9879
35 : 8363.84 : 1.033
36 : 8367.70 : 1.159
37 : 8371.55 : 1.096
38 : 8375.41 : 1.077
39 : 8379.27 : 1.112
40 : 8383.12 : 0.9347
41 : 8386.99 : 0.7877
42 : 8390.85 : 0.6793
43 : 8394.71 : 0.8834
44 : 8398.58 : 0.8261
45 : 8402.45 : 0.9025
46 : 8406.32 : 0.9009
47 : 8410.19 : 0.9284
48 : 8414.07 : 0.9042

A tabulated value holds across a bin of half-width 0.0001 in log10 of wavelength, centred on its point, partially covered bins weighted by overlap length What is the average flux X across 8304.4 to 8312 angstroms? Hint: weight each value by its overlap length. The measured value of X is 0.944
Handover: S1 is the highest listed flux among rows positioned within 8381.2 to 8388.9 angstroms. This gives 0.9347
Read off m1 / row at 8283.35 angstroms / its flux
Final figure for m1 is 1.233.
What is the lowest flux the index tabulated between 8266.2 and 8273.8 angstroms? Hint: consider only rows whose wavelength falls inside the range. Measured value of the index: 1.044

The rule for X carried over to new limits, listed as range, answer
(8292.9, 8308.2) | 1.06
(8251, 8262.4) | 1.08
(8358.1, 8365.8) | 1.01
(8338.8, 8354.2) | 1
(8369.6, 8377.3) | 1.09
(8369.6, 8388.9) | 1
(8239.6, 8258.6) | 1.06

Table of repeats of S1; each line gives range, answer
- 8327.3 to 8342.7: 1.086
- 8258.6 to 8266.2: 1.19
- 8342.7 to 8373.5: 1.159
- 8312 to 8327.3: 1.215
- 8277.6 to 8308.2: 1.233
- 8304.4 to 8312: 0.9816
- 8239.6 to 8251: 1.071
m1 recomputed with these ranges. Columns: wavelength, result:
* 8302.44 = 1.035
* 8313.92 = 1.215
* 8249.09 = 1.055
